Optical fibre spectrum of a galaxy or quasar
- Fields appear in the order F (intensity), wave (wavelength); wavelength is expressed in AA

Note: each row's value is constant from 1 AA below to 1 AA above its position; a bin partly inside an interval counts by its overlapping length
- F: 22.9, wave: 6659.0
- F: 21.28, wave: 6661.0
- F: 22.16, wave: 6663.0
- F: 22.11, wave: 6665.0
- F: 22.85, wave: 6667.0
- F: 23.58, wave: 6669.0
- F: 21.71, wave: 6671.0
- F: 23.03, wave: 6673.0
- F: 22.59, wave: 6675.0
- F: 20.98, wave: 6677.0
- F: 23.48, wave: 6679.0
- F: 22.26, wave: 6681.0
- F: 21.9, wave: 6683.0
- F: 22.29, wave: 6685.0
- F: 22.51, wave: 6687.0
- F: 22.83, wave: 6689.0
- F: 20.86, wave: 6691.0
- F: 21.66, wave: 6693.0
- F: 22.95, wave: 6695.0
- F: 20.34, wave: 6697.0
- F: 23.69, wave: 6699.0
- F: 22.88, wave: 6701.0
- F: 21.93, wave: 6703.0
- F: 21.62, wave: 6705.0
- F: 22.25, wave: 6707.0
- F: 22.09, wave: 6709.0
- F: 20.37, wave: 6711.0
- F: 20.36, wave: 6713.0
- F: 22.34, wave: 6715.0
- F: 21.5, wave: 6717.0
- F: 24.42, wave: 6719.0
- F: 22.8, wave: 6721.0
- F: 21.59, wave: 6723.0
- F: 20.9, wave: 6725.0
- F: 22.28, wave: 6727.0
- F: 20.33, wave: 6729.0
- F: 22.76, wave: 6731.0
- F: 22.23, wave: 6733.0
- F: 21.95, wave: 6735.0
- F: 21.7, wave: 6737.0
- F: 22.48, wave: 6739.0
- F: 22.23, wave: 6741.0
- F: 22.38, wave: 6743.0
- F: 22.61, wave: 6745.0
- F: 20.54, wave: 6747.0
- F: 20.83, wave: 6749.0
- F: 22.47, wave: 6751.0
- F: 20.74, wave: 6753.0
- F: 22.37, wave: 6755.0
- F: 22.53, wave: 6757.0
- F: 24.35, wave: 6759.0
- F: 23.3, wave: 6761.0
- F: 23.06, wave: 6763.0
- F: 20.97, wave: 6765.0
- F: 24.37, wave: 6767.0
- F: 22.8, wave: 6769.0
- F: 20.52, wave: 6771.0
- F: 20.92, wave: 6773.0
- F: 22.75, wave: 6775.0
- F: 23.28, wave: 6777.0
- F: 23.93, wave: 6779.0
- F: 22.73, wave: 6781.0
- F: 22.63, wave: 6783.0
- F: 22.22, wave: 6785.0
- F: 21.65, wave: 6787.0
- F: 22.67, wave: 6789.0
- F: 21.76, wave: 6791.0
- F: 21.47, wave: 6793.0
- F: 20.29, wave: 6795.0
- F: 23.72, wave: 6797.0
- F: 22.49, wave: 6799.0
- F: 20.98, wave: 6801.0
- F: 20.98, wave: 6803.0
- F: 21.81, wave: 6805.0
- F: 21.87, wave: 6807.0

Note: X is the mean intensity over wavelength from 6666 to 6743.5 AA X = 22.1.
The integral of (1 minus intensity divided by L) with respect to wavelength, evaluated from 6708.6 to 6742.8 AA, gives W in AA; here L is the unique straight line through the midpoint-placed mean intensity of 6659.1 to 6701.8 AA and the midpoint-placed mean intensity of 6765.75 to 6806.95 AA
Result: 0.5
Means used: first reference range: 22.3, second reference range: 22.2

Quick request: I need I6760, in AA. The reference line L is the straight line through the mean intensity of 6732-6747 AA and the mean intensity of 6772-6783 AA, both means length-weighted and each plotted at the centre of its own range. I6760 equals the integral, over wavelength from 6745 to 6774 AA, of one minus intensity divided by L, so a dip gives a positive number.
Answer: 0.4 AA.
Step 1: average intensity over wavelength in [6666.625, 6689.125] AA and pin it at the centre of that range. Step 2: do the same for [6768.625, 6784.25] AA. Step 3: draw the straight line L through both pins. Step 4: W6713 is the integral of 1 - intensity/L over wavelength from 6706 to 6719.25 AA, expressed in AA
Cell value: 0.4 AA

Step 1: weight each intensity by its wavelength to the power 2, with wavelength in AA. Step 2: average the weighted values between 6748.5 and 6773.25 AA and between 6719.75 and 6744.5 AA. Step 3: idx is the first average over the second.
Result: 1.02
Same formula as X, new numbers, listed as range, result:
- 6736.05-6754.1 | 21.8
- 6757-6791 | 22.6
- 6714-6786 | 22.3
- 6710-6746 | 22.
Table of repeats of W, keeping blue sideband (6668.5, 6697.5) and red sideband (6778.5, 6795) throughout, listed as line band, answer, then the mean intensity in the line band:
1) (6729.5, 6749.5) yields 0.2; 22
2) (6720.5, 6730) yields 0.3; 21.5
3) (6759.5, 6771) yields -0.3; 22.8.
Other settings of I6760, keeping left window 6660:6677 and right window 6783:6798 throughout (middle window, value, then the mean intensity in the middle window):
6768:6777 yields 0.1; 21.9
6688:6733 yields 0.5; 21.9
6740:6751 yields 0.2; 21.8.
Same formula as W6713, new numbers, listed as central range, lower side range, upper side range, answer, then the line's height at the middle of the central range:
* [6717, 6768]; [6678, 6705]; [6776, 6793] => 0.4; 22.4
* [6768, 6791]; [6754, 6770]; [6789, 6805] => 0.0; 22.4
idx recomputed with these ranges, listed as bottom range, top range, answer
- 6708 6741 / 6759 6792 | 1.04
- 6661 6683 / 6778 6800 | 1.03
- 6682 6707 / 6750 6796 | 1.03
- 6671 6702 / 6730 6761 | 1.01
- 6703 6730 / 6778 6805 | 1.04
